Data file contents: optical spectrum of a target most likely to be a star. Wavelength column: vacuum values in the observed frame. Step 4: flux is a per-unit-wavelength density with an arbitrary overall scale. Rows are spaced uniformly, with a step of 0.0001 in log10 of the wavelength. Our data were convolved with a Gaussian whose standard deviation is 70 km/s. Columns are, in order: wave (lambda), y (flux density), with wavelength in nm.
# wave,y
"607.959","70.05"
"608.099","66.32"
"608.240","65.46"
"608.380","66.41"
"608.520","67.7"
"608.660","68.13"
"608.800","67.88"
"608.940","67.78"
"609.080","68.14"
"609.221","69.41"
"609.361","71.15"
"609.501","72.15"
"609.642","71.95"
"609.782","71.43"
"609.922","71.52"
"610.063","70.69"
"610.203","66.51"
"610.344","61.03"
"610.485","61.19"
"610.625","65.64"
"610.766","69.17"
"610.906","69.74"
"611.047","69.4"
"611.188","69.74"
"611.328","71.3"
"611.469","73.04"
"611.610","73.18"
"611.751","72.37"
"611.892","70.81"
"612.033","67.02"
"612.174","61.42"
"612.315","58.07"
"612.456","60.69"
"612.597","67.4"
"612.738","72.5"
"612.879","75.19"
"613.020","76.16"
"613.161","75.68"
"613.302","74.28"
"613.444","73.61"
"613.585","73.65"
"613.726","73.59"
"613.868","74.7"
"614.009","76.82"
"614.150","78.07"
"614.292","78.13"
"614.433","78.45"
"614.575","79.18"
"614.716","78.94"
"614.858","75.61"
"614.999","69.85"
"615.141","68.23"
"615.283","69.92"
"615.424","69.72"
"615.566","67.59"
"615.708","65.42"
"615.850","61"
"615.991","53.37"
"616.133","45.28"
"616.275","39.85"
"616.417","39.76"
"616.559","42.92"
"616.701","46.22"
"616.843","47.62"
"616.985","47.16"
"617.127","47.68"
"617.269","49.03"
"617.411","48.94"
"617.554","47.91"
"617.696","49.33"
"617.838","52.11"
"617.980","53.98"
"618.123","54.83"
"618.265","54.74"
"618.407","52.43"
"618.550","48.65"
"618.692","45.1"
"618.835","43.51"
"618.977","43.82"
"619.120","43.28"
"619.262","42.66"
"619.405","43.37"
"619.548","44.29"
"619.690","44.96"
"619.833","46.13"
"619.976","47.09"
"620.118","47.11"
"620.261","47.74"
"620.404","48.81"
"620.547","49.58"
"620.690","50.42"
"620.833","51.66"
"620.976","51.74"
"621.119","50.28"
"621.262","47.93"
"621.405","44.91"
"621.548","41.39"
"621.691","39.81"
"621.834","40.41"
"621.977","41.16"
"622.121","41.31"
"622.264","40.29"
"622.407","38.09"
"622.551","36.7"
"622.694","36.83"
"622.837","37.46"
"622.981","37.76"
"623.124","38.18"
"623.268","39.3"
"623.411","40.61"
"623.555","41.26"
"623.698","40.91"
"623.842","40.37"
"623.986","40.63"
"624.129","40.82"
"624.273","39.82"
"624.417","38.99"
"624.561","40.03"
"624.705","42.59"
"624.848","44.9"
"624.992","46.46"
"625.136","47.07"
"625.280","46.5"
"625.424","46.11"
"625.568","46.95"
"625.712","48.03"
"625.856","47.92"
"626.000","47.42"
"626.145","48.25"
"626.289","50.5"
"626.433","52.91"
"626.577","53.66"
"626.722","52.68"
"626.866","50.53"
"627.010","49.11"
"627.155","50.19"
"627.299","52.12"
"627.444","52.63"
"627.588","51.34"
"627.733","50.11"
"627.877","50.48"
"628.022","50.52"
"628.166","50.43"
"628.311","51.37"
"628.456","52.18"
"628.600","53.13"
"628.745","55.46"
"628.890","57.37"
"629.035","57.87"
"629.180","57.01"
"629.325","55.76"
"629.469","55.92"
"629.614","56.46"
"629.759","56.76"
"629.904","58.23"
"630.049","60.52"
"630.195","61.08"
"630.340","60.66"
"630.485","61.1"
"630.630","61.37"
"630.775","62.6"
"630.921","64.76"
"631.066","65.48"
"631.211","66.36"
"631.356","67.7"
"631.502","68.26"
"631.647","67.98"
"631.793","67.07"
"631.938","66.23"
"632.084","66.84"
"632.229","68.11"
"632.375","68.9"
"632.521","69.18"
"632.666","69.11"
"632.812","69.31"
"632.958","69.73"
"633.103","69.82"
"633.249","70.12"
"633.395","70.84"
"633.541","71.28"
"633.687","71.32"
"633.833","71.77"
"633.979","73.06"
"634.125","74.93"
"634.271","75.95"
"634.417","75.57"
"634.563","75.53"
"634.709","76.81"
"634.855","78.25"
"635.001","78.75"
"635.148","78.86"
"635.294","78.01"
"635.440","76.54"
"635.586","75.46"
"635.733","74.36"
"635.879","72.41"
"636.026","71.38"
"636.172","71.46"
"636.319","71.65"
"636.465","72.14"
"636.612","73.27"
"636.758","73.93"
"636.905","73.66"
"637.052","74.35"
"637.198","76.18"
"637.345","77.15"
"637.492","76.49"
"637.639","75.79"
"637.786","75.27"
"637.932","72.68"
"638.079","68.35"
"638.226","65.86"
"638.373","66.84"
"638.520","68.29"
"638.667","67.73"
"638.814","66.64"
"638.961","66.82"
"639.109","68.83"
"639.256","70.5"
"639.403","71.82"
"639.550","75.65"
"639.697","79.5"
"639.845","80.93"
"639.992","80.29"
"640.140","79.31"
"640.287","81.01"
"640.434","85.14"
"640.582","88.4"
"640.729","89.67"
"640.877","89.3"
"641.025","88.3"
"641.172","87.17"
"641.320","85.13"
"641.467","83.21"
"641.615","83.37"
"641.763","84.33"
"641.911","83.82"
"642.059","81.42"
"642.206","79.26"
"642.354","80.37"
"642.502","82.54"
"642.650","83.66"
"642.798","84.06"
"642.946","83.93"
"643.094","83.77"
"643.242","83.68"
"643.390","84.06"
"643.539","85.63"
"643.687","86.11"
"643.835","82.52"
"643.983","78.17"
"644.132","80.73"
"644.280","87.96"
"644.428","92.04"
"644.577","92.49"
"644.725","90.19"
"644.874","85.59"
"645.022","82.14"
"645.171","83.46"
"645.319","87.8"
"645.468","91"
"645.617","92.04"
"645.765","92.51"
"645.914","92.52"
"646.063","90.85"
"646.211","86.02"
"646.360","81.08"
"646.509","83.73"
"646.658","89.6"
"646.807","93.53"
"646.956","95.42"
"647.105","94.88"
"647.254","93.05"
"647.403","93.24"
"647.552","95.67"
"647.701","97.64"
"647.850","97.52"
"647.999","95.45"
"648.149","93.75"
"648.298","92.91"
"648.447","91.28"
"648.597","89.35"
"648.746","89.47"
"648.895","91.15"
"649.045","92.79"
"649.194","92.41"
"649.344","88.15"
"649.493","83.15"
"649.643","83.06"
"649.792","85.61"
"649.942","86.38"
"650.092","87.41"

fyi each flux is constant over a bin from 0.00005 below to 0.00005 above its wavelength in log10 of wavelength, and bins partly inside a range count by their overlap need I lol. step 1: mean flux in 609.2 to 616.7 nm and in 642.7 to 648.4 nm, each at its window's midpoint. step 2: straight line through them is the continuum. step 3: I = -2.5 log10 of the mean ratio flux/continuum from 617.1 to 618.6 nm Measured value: 0.36 mag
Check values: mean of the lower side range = 68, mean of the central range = 51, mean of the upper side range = 88.9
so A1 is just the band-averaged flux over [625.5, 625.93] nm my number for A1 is 47.7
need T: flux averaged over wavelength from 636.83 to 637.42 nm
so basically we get 75.3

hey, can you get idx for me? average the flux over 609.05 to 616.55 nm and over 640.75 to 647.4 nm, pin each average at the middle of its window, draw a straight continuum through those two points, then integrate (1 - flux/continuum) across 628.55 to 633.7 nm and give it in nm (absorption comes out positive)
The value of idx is 0.99 nm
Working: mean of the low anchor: 68.4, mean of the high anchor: 86.5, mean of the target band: 63.8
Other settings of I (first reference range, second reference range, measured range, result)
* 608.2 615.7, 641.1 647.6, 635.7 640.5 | 0.14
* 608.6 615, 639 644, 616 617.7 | 0.50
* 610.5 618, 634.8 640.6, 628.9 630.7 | 0.21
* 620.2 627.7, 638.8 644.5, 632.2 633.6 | -0.10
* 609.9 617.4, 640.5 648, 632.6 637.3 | 0.10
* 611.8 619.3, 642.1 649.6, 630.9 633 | 0.12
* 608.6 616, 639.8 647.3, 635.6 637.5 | 0.12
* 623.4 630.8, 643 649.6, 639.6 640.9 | -0.09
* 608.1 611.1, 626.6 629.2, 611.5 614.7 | -0.12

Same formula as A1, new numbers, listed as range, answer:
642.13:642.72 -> 81.5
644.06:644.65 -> 88.3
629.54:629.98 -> 57.2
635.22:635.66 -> 76.7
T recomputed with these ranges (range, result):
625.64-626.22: 47.9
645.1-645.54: 87.5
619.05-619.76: 43.7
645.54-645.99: 92.3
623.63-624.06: 40.6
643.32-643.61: 84.6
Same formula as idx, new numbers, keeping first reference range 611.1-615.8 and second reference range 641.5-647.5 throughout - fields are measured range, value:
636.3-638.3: 0.23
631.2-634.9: 0.47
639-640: 0.11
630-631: 0.23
